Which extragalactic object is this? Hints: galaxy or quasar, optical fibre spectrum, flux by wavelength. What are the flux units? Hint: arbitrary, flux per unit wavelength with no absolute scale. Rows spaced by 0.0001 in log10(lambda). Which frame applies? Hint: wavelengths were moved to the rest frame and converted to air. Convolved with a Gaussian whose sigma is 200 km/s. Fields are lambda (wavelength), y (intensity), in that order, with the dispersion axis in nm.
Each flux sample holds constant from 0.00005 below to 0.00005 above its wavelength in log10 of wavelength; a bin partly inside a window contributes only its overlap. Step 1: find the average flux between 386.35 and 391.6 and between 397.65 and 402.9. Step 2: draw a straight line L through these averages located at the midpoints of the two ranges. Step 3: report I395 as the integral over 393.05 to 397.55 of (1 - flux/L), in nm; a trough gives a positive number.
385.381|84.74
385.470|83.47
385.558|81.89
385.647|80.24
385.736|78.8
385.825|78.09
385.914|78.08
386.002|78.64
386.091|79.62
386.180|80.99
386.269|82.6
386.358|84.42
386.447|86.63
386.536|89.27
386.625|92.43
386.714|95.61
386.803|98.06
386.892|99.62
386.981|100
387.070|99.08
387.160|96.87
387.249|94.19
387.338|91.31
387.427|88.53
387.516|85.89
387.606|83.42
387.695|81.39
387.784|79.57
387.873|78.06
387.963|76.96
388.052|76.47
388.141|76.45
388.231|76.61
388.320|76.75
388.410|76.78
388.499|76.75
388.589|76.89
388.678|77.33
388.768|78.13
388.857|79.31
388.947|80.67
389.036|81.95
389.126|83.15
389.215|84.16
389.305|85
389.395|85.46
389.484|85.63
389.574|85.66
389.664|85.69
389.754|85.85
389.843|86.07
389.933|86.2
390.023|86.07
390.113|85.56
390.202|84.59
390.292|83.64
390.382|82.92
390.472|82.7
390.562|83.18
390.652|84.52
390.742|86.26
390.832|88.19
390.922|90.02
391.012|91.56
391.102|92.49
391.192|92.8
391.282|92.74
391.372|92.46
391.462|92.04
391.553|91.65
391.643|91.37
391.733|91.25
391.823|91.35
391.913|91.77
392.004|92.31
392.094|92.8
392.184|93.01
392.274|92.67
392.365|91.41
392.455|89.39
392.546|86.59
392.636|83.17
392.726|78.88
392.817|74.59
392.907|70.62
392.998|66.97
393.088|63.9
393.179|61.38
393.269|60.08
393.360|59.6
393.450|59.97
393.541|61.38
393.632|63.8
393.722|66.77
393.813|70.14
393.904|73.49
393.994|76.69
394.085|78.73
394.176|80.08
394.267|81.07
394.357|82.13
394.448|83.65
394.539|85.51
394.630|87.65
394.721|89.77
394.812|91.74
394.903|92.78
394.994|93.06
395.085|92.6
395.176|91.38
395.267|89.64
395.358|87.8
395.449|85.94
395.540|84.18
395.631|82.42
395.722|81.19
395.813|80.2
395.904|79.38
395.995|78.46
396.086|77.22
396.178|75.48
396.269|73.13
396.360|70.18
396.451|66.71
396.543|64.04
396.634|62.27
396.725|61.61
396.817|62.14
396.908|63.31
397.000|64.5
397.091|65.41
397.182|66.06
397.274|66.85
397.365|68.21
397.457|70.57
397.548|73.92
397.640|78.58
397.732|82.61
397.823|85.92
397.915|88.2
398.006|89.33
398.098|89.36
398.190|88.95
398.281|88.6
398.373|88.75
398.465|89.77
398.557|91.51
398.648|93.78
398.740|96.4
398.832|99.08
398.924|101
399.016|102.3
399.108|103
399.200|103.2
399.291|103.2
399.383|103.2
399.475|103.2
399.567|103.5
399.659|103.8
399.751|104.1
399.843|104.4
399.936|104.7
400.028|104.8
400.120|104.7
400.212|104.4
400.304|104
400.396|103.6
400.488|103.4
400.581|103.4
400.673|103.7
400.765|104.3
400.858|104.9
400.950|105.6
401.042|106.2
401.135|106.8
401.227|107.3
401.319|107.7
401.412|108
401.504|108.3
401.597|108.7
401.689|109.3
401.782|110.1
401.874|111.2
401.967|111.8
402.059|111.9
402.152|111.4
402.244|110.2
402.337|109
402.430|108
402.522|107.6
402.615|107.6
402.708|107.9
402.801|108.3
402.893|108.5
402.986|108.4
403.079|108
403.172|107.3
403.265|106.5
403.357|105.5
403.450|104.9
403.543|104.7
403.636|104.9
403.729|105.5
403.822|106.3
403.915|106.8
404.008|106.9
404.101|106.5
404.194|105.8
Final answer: 0.95 nm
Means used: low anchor 86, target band 75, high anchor 102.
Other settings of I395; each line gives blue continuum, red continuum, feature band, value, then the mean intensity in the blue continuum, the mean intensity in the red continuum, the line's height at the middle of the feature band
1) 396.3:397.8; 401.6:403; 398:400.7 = -0.42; 68.3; 109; 86.3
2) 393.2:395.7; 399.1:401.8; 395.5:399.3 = 0.48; 79.6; 105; 92.1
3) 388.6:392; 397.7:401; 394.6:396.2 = 0.13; 86.5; 99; 93.5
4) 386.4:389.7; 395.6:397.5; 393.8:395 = -0.15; 85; 70.4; 74.1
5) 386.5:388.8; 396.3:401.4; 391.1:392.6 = -0.07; 85.5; 90.9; 87.5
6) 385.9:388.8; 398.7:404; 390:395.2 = 0.54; 84.7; 106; 92.7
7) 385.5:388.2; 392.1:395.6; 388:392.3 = -0.14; 85.7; 79.7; 82.9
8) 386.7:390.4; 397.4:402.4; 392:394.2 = 0.38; 84.6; 100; 90.9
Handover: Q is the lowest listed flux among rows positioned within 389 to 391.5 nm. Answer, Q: 81.95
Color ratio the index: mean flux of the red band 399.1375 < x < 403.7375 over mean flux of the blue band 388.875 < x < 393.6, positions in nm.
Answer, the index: 1.3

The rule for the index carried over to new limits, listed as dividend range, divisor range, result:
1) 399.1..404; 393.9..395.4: 1.24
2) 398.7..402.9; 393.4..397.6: 1.39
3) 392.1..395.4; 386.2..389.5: 0.94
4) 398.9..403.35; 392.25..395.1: 1.37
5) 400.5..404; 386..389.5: 1.27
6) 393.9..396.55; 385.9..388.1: 0.94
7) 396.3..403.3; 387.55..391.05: 1.16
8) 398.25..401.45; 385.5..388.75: 1.21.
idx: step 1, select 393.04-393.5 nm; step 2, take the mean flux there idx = 61.1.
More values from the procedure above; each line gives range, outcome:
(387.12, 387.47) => 92.8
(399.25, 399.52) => 103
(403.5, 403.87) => 105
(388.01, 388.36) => 76.6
